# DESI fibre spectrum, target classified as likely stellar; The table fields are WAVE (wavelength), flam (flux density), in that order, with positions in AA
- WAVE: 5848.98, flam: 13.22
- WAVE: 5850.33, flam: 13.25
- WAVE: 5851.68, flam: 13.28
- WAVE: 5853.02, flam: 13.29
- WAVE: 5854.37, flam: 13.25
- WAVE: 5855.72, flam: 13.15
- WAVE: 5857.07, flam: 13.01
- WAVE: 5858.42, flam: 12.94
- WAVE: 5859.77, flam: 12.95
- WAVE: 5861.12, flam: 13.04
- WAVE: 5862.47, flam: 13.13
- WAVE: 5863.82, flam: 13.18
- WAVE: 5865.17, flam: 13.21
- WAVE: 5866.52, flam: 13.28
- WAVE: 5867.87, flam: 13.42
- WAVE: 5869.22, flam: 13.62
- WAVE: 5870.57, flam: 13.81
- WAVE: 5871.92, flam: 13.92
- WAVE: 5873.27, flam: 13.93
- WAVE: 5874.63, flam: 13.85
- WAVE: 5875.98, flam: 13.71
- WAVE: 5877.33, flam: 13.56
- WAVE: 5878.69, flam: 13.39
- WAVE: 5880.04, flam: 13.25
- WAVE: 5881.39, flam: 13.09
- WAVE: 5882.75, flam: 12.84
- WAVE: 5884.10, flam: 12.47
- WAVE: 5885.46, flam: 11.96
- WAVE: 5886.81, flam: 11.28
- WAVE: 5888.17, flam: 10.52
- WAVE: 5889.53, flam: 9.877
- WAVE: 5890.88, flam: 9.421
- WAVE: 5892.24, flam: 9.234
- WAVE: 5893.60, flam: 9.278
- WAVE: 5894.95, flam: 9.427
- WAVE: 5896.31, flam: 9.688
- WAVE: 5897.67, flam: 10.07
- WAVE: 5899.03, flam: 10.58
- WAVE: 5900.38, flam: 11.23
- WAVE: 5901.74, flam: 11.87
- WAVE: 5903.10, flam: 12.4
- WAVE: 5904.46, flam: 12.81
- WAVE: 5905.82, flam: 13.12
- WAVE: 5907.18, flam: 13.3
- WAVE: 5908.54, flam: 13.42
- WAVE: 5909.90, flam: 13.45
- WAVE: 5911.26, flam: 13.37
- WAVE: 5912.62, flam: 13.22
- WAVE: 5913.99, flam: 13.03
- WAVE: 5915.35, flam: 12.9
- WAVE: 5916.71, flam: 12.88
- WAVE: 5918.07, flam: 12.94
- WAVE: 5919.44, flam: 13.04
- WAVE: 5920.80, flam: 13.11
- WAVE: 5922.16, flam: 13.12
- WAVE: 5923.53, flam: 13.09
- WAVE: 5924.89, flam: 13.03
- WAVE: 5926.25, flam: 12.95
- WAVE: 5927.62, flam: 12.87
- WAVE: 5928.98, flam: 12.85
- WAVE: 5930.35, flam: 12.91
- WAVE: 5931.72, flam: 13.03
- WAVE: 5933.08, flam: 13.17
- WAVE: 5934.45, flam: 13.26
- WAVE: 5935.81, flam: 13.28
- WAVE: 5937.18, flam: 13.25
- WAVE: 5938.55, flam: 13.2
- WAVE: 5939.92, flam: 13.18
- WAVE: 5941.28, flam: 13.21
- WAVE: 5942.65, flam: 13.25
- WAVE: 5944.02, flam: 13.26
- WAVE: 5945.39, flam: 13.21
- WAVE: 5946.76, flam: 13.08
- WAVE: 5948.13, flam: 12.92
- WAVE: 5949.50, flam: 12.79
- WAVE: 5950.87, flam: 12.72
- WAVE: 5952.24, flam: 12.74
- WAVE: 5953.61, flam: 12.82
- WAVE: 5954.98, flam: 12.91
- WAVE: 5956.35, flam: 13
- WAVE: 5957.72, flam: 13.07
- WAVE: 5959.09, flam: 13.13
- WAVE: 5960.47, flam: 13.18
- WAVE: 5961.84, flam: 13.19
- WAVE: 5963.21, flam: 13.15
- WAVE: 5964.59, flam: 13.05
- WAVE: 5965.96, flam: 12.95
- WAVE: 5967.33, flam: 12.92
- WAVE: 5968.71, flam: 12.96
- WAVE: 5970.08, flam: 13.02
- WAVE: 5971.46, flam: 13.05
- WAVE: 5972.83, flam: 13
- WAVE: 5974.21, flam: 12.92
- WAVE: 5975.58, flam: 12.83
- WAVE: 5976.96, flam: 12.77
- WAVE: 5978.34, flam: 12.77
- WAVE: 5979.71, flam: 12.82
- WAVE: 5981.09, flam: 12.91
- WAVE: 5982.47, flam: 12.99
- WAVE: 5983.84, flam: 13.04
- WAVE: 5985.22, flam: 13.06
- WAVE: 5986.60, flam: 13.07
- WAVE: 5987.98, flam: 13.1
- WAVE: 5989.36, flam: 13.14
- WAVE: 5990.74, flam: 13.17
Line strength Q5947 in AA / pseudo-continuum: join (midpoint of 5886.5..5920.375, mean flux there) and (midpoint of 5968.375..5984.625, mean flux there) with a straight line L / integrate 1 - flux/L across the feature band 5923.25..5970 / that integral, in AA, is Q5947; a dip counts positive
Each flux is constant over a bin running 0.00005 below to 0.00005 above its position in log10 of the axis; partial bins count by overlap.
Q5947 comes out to -2.3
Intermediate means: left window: 11.7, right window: 12.9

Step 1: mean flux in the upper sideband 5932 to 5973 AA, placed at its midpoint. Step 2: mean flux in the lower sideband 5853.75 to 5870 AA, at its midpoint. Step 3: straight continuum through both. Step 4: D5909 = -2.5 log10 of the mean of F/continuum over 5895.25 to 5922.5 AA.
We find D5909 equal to 0.06 mag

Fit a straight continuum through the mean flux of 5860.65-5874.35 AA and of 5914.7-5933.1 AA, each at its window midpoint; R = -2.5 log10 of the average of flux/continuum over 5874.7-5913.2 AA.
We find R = 0.12 mag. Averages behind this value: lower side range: 13.5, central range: 11.9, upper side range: 13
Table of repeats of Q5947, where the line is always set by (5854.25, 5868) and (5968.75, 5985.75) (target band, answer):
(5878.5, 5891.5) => 1.3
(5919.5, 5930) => 0.0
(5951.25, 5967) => -0.1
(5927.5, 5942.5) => -0.1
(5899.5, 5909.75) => 0.4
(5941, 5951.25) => -0.1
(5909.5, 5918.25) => 0.0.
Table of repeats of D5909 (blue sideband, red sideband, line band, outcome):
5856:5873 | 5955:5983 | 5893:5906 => 0.199 mag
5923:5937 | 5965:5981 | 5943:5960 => 0.001 mag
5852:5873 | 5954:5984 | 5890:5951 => 0.056 mag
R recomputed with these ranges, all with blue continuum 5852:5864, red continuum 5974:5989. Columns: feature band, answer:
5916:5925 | -0.001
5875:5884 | -0.017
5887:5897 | 0.322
